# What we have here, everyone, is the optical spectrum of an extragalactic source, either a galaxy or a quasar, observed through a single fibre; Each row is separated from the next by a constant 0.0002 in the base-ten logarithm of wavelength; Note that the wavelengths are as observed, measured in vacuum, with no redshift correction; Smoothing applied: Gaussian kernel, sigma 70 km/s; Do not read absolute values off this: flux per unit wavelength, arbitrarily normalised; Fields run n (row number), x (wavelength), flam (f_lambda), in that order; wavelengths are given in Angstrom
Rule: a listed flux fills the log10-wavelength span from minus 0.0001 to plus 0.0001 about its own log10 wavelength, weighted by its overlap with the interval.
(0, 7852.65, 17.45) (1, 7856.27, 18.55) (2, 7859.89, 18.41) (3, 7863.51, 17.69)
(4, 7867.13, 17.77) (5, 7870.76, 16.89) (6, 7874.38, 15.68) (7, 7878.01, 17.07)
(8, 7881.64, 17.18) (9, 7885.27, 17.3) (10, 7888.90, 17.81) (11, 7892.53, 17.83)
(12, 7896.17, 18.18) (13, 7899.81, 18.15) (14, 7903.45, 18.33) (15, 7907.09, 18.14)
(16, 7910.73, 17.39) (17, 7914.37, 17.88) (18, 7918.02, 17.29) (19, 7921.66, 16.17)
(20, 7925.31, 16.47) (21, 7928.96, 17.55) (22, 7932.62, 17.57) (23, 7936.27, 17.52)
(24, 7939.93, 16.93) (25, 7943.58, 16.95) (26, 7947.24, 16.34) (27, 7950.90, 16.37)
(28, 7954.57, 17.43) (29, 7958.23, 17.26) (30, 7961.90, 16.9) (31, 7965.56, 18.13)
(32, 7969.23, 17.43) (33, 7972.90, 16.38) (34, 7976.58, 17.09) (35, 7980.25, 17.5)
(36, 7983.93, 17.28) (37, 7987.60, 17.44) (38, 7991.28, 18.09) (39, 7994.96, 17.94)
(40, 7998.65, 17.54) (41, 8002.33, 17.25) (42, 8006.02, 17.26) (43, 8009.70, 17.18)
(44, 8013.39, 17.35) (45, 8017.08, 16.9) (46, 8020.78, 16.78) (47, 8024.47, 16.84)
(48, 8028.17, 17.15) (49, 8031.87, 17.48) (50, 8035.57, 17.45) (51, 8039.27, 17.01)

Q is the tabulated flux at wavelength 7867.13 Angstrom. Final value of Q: 17.77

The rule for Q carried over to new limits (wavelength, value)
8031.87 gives 17.48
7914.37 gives 17.88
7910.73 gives 17.39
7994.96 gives 17.94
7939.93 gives 16.93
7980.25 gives 17.5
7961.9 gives 16.9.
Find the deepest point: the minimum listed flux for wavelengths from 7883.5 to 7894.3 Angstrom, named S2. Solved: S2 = 17.3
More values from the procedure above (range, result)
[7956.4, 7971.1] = 16.9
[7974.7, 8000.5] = 17.09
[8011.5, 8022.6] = 16.78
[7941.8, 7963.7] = 16.34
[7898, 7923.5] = 16.17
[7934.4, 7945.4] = 16.93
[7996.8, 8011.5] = 17.18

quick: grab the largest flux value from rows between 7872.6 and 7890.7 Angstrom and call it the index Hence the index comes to 17.81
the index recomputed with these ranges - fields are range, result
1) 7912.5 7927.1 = 17.88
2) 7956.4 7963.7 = 17.26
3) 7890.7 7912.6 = 18.33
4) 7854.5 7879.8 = 18.55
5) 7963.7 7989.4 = 18.13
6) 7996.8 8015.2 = 17.54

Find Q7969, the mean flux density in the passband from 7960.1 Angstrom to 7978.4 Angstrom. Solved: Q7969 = 17.2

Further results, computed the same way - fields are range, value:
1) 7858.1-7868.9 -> 18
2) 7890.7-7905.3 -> 18.1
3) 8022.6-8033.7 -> 17.2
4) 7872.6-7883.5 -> 16.6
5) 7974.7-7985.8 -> 17.3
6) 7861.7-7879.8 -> 17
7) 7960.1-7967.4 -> 17.5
